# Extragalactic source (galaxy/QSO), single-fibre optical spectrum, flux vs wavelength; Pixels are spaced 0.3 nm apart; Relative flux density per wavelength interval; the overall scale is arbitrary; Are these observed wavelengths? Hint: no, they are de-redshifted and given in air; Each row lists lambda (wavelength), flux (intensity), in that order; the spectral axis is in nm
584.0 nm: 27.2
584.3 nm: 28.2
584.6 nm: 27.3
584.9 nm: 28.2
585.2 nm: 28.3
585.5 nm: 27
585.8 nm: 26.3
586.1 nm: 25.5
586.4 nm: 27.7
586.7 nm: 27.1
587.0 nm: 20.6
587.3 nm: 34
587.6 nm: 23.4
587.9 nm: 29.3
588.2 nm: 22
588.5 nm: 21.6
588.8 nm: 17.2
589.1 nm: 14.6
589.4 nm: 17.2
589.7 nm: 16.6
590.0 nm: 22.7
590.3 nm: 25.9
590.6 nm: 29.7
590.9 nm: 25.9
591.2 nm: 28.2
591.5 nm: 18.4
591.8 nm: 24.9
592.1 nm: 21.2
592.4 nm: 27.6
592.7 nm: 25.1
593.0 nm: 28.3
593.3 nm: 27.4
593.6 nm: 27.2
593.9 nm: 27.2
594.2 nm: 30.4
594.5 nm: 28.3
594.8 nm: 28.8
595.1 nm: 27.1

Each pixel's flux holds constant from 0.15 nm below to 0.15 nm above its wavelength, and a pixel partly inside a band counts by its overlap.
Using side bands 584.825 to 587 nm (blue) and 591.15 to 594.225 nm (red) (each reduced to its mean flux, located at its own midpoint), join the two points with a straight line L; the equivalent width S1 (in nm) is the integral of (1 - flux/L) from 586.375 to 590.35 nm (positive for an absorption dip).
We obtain 0.563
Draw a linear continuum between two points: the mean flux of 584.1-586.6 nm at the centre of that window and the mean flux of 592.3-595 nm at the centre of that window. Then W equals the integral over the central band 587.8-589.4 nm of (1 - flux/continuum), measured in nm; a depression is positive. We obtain 0.42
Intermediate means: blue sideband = 27.3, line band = 20.3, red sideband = 27.8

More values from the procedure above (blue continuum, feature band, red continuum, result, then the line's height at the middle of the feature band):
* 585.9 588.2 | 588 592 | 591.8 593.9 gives 0.65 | 26.3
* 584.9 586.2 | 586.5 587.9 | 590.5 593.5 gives 0.00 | 26.6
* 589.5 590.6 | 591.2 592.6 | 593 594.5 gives 0.09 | 25.4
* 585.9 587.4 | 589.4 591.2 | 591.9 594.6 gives 0.20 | 26.8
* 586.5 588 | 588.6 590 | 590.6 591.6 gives 0.47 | 26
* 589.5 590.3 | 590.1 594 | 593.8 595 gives -0.24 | 24.5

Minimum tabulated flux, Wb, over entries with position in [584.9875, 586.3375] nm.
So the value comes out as 25.5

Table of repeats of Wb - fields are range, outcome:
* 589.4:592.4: 16.6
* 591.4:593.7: 18.4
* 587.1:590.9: 14.6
